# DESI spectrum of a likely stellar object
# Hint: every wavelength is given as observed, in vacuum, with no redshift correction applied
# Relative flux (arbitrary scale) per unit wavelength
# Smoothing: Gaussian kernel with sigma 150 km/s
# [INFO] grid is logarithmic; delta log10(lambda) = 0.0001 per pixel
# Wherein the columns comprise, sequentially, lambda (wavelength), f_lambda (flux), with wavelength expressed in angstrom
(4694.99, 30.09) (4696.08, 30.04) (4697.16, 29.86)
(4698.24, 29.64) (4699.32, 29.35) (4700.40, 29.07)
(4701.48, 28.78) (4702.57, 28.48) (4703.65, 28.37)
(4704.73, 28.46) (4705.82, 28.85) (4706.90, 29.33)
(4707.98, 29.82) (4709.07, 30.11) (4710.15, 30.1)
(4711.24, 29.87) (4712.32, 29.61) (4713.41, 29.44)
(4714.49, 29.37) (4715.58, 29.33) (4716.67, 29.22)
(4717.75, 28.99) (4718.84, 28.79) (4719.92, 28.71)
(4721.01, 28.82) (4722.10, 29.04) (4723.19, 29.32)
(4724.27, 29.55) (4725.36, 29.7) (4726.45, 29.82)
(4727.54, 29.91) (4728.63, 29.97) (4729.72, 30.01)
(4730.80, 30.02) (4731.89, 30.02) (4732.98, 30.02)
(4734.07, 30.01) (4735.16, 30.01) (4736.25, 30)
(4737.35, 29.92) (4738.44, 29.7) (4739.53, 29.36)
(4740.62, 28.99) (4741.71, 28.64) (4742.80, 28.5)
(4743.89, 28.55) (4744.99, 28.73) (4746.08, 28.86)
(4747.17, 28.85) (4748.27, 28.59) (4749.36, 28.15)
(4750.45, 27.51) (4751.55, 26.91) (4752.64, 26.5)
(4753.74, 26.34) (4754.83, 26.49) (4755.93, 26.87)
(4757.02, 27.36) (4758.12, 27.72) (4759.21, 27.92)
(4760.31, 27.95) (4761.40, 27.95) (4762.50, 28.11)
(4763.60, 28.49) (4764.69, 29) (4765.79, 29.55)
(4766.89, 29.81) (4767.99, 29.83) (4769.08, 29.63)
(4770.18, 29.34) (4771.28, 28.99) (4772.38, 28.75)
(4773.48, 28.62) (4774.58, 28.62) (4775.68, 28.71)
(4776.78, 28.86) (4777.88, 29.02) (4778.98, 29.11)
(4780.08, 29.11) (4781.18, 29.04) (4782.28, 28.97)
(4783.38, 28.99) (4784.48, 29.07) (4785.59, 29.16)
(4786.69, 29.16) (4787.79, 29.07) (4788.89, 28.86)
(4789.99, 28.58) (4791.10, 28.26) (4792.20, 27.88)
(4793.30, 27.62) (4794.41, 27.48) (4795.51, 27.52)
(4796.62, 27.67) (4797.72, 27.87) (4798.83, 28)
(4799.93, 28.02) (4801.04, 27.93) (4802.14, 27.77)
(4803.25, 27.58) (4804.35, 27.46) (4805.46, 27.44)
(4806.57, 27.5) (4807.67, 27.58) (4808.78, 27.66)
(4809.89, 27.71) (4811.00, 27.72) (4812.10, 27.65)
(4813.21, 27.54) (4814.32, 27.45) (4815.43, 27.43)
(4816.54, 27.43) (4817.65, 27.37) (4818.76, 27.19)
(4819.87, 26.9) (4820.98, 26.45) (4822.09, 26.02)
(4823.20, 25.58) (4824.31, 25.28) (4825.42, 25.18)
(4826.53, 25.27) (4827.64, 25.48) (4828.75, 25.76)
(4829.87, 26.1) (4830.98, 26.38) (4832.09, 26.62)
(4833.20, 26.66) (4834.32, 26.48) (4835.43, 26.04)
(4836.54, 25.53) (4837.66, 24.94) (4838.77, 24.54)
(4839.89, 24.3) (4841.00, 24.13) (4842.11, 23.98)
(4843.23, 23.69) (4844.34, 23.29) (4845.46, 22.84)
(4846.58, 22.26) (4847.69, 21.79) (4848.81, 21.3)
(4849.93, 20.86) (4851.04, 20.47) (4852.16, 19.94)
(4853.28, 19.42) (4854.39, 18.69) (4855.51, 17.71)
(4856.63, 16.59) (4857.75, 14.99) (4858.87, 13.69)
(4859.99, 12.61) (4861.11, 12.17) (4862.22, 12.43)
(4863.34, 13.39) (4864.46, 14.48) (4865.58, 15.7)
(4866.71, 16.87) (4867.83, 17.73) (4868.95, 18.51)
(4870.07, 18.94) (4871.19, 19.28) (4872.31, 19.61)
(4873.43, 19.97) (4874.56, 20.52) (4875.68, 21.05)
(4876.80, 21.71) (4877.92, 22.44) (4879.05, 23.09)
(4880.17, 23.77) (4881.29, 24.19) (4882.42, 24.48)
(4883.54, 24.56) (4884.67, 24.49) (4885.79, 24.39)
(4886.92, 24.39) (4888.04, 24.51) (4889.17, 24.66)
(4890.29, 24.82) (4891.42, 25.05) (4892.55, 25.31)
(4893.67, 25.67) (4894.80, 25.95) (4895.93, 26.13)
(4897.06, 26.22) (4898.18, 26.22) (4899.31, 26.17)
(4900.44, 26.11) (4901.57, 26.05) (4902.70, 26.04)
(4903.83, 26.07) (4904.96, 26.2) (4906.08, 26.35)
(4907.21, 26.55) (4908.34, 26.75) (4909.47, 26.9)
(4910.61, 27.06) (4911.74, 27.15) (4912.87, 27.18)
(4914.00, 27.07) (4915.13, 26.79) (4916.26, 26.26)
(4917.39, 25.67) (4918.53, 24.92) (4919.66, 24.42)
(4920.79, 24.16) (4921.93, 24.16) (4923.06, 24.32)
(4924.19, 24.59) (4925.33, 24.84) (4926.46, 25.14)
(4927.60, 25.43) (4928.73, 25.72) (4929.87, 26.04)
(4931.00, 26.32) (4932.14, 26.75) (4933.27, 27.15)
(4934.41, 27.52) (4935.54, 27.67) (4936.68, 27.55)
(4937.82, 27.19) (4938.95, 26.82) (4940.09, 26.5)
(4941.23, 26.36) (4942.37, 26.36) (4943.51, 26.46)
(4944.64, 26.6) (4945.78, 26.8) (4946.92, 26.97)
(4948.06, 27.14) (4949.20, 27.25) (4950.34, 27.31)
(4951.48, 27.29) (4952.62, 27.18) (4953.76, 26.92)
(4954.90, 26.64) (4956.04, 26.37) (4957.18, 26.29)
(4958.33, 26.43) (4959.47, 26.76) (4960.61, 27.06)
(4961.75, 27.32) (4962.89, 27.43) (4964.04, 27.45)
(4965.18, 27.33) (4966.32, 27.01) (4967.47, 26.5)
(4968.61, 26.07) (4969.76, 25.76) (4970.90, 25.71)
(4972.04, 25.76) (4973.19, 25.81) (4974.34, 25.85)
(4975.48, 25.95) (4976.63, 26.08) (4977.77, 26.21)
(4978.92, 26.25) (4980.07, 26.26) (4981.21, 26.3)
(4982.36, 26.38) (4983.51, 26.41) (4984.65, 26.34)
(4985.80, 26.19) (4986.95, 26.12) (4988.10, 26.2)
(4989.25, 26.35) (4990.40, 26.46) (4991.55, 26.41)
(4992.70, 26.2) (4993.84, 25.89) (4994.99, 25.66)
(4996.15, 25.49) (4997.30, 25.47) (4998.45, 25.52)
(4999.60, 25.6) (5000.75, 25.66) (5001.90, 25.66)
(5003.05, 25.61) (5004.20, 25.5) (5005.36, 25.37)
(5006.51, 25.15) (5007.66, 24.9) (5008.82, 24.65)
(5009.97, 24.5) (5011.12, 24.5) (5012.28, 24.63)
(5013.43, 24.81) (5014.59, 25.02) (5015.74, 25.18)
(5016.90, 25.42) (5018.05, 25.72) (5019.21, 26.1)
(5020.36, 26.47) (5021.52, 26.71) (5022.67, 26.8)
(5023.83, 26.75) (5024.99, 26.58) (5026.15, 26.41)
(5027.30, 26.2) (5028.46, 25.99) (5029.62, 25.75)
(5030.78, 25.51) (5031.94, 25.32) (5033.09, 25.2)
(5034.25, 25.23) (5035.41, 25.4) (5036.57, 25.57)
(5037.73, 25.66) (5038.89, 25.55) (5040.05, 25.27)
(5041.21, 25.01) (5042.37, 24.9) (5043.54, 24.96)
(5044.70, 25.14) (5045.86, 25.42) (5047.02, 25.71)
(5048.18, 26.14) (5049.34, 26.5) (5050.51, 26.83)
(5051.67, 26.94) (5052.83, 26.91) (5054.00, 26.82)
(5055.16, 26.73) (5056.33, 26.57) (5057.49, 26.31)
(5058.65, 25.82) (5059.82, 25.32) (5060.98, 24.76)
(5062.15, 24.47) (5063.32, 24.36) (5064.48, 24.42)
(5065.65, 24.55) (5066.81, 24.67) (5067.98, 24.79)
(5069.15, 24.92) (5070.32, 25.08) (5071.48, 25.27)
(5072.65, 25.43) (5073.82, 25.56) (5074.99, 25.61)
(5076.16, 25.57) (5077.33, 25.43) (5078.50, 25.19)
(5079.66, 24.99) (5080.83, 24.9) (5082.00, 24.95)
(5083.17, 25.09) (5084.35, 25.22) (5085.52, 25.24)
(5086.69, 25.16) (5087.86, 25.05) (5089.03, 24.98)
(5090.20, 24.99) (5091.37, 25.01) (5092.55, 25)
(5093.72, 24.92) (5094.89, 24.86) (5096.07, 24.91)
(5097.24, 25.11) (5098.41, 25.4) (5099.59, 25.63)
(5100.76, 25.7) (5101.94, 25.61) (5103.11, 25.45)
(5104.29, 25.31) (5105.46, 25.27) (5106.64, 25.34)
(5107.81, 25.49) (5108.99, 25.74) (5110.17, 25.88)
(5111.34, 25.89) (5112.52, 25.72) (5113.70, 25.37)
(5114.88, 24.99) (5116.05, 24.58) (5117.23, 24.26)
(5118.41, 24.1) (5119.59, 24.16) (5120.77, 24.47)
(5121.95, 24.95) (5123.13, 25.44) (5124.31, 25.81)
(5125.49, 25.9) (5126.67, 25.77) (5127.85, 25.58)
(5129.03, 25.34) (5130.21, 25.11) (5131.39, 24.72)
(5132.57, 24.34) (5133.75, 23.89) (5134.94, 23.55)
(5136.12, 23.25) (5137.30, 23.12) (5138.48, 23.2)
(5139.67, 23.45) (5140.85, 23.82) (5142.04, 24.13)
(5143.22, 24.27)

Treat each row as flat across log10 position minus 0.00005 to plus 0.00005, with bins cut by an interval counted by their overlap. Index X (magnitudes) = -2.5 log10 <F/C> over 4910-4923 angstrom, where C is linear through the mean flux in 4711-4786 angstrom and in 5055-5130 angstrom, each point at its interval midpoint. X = 0.05 mag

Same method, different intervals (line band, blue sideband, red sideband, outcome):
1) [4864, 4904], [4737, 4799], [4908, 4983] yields 0.18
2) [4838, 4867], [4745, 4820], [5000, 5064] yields 0.40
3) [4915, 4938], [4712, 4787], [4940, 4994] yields 0.05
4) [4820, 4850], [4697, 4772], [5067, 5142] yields 0.13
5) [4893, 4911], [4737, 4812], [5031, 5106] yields 0.03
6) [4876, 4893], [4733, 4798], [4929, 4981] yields 0.14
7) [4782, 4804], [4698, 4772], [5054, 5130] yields 0.00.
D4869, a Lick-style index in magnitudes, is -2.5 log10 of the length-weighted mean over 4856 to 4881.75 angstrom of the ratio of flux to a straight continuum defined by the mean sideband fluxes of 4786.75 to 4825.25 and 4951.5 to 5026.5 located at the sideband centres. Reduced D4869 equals 0.44 mag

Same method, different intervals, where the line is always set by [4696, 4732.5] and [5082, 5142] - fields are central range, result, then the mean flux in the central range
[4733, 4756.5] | 0.022 mag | 28.5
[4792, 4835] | 0.050 mag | 27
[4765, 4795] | -0.008 mag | 28.9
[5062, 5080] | 0.015 mag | 25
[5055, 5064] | 0.002 mag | 25.5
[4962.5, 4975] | 0.006 mag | 26.4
